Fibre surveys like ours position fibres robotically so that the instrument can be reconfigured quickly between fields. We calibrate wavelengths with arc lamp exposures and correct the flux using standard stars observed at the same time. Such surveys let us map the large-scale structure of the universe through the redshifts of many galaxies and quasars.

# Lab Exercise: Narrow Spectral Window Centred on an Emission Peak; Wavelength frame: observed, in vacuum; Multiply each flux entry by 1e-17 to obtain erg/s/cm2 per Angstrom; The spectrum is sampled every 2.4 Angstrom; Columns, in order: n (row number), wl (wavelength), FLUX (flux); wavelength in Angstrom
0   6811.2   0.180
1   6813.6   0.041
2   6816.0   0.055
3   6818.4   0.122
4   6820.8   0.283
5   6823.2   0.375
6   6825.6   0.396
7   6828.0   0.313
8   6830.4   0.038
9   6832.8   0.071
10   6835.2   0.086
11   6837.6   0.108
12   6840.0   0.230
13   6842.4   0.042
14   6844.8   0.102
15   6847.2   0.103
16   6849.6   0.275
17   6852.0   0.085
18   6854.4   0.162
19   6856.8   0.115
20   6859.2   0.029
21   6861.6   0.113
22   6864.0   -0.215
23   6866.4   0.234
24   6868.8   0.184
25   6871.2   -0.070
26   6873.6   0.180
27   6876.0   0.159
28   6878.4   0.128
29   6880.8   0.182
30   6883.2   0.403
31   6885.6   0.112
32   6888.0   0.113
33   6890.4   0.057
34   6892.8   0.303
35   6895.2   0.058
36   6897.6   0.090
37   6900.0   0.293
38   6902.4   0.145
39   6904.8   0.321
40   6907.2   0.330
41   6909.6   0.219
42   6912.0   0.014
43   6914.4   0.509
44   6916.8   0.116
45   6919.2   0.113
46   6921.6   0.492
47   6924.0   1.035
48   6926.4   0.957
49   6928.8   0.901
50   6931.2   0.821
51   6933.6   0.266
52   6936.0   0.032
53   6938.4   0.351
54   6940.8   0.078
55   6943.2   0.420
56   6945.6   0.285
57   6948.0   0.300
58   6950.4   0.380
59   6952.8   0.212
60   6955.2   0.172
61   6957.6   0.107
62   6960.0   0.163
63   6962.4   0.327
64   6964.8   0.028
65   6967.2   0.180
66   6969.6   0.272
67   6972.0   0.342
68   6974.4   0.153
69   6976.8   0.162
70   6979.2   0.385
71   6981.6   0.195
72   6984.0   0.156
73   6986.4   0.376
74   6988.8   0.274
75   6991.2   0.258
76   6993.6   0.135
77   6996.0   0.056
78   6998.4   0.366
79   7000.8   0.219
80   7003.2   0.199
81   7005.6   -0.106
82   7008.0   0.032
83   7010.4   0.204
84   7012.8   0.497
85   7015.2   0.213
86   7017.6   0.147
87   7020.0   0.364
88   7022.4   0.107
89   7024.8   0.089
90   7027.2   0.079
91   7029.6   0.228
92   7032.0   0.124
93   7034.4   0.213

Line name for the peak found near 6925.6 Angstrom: [O II]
